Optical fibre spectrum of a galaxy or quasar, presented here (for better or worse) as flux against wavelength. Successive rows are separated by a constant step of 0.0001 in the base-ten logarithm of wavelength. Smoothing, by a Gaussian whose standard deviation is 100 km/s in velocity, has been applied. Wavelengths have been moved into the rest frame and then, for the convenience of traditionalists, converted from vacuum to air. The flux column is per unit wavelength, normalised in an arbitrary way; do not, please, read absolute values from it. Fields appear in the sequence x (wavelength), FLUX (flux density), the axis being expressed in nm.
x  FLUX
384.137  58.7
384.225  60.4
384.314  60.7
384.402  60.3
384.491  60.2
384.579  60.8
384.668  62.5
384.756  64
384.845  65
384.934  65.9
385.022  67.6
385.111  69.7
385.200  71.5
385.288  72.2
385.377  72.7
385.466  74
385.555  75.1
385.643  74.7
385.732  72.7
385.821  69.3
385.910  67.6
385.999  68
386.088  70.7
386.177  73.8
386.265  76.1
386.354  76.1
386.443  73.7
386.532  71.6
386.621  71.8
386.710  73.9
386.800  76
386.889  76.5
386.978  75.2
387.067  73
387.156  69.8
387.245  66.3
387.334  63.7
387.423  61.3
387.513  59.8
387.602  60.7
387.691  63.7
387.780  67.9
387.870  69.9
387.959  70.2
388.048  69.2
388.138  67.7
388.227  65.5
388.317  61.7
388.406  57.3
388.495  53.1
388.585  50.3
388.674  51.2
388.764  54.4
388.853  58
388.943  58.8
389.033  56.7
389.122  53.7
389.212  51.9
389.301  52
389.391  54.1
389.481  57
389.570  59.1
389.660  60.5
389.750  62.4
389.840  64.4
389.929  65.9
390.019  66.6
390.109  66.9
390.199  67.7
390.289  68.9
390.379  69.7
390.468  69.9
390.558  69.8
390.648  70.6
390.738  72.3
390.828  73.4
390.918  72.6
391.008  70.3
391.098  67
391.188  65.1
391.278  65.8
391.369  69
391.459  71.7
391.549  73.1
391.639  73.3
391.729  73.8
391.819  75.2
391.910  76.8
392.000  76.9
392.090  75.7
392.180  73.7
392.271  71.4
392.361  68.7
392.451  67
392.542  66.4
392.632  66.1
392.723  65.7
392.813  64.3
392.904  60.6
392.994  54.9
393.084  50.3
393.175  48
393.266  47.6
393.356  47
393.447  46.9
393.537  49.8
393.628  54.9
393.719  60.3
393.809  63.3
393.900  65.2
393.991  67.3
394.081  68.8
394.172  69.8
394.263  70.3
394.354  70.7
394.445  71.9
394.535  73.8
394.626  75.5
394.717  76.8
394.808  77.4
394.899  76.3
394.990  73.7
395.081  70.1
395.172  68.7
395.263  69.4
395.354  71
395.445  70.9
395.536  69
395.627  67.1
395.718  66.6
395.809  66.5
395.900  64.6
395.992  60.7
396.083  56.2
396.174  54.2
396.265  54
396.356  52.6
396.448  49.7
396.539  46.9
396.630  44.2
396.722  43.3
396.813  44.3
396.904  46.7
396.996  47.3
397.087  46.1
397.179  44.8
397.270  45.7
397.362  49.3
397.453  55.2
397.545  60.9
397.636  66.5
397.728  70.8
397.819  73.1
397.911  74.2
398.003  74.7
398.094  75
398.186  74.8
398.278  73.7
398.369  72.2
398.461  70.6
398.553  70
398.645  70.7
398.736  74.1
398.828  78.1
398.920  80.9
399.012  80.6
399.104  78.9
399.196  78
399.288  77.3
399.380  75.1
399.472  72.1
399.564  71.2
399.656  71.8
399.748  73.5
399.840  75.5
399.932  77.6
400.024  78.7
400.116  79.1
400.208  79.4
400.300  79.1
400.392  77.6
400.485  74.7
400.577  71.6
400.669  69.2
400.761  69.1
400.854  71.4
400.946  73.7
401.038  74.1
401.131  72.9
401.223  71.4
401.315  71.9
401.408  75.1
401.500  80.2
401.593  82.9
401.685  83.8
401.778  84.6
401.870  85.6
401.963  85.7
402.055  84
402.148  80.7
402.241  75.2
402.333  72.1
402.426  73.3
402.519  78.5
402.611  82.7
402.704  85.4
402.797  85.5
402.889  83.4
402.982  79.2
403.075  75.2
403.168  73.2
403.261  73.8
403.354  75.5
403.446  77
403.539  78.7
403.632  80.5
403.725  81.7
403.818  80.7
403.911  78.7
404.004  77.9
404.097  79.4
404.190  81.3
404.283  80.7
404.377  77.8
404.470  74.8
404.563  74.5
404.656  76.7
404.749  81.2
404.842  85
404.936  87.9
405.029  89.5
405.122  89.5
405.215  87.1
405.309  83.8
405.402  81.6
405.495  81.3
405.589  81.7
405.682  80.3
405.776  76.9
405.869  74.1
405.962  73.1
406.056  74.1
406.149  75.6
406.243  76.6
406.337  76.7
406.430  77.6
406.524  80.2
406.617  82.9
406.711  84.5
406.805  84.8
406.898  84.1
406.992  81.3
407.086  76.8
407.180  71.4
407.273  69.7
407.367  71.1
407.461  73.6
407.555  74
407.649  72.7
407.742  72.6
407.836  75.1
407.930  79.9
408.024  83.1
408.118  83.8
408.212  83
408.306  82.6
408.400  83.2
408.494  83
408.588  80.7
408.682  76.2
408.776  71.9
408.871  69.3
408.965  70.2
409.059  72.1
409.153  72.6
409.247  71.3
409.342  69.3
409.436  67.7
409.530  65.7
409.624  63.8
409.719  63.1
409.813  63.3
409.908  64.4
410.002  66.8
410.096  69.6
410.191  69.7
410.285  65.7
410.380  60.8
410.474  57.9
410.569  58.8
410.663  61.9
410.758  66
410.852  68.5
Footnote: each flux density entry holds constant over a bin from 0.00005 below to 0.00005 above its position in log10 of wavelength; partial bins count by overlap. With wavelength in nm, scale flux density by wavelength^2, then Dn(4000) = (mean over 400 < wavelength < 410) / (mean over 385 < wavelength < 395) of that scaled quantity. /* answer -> 1.3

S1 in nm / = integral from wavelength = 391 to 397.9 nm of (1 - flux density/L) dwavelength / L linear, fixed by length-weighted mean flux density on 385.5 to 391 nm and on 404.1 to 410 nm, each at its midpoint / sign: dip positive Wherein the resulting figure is 0.64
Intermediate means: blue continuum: 66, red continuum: 76.9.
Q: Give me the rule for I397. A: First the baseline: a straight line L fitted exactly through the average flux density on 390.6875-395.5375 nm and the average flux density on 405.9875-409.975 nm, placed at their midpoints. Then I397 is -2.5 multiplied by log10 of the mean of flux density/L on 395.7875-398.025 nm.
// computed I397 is 0.24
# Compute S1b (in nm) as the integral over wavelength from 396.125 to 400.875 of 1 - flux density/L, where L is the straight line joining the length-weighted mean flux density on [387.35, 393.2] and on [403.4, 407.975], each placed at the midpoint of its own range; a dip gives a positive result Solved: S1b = 0.379 nm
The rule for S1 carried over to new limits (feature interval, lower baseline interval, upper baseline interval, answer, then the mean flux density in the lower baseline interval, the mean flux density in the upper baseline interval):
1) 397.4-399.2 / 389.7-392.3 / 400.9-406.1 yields 0.08 nm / 70.3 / 79.4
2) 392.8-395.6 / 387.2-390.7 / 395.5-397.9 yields -0.34 nm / 62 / 55.8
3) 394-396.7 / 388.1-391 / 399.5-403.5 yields 0.14 nm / 62.1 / 77.1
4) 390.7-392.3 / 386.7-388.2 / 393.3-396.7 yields -0.15 nm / 68.3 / 63.6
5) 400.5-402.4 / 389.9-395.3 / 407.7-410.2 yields -0.17 nm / 67.3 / 73.1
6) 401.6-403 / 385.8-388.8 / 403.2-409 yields -0.09 nm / 67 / 78.8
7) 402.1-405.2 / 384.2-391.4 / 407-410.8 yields -0.42 nm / 66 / 71.5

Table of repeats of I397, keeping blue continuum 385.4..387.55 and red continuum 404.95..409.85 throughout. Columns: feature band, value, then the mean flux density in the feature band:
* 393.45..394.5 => 0.144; 64.2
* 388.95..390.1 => 0.219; 59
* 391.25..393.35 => 0.100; 66.4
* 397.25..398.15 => 0.142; 65.2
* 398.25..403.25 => -0.023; 76.7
